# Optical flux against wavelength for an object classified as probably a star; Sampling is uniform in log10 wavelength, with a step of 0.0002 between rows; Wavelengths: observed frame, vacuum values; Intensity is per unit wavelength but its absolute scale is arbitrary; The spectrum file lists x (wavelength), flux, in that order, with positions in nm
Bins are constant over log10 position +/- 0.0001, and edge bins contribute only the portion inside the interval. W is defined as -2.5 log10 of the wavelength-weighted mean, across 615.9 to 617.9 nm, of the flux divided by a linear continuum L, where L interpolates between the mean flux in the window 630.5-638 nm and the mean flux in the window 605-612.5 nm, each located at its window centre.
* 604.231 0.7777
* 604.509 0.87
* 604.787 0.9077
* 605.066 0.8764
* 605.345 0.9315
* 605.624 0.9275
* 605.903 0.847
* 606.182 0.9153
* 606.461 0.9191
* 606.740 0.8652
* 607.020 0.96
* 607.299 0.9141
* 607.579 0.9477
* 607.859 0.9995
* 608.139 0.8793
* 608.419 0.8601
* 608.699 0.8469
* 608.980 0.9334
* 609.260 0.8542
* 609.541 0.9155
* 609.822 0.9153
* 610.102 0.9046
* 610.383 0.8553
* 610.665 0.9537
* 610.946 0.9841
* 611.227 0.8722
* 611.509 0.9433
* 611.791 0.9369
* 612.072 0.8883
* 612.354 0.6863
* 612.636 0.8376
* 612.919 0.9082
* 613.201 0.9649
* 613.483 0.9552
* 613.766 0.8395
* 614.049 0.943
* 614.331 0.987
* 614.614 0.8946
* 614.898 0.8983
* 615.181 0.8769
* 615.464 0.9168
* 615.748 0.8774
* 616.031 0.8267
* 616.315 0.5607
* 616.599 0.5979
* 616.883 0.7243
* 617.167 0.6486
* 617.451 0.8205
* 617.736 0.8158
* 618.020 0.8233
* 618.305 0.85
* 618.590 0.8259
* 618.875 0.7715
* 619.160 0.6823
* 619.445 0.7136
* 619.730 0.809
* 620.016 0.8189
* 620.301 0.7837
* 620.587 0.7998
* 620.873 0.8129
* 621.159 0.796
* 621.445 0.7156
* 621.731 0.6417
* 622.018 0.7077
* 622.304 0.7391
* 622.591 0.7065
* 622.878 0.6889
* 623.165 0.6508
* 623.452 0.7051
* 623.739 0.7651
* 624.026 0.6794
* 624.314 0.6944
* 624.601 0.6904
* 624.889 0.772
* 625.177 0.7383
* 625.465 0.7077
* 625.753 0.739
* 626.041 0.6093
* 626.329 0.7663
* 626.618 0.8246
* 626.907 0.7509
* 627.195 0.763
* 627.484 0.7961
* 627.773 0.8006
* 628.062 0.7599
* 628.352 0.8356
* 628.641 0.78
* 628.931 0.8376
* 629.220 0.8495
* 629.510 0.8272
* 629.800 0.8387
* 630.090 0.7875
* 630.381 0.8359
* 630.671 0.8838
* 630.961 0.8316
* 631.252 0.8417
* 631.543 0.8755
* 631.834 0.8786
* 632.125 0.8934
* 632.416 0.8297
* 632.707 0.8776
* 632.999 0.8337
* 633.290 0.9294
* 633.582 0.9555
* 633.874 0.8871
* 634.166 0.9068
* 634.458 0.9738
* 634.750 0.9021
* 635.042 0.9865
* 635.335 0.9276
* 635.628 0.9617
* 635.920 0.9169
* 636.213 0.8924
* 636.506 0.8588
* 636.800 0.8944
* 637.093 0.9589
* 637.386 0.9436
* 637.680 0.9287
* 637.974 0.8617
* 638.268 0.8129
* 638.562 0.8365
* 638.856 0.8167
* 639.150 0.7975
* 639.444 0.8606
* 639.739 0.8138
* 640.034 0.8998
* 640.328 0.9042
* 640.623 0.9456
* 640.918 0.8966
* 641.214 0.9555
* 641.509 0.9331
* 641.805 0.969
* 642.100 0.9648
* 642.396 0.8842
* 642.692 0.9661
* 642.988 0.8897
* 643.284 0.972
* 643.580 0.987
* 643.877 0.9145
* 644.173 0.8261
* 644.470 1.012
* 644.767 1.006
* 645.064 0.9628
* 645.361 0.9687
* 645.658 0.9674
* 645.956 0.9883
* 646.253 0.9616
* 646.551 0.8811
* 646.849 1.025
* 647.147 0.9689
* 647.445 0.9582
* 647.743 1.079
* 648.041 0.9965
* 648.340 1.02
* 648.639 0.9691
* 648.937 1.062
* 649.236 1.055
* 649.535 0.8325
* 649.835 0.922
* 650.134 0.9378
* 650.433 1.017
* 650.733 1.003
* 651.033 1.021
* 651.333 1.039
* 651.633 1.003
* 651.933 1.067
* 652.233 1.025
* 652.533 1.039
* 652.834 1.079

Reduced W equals 0.25 mag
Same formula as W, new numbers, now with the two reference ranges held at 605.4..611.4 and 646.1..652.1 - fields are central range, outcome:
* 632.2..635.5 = 0.06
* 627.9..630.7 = 0.16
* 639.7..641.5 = 0.07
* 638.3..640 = 0.17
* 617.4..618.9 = 0.13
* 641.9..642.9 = 0.05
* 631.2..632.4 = 0.10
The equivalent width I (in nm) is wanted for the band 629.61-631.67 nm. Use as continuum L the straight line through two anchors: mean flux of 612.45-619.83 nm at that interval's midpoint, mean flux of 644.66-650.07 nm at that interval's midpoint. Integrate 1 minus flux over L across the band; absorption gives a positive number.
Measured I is 0.12 nm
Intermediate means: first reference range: 0.821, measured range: 0.841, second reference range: 0.978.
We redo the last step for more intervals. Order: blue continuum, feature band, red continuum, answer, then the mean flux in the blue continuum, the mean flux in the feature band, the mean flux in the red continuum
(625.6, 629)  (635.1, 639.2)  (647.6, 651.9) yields -0.10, 0.77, 0.89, 0.999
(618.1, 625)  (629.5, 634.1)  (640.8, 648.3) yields -0.14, 0.743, 0.865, 0.959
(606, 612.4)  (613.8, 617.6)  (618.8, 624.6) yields 0.01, 0.905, 0.814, 0.733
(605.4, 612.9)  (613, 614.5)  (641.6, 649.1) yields -0.05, 0.899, 0.936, 0.968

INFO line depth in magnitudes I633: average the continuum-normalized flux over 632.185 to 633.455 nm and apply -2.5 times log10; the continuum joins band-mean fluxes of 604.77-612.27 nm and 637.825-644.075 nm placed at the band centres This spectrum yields 0.04 mag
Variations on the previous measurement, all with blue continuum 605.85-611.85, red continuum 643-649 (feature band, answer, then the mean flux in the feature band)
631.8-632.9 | 0.10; 0.867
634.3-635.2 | 0.00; 0.953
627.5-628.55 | 0.18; 0.797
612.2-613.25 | 0.10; 0.839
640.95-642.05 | 0.02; 0.947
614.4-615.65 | 0.02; 0.901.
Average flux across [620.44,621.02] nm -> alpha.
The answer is 0.806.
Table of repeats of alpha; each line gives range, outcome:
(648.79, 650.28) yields 0.961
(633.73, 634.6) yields 0.923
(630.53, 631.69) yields 0.858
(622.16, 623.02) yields 0.711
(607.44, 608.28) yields 0.942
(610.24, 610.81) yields 0.904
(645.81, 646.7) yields 0.944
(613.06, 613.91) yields 0.92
